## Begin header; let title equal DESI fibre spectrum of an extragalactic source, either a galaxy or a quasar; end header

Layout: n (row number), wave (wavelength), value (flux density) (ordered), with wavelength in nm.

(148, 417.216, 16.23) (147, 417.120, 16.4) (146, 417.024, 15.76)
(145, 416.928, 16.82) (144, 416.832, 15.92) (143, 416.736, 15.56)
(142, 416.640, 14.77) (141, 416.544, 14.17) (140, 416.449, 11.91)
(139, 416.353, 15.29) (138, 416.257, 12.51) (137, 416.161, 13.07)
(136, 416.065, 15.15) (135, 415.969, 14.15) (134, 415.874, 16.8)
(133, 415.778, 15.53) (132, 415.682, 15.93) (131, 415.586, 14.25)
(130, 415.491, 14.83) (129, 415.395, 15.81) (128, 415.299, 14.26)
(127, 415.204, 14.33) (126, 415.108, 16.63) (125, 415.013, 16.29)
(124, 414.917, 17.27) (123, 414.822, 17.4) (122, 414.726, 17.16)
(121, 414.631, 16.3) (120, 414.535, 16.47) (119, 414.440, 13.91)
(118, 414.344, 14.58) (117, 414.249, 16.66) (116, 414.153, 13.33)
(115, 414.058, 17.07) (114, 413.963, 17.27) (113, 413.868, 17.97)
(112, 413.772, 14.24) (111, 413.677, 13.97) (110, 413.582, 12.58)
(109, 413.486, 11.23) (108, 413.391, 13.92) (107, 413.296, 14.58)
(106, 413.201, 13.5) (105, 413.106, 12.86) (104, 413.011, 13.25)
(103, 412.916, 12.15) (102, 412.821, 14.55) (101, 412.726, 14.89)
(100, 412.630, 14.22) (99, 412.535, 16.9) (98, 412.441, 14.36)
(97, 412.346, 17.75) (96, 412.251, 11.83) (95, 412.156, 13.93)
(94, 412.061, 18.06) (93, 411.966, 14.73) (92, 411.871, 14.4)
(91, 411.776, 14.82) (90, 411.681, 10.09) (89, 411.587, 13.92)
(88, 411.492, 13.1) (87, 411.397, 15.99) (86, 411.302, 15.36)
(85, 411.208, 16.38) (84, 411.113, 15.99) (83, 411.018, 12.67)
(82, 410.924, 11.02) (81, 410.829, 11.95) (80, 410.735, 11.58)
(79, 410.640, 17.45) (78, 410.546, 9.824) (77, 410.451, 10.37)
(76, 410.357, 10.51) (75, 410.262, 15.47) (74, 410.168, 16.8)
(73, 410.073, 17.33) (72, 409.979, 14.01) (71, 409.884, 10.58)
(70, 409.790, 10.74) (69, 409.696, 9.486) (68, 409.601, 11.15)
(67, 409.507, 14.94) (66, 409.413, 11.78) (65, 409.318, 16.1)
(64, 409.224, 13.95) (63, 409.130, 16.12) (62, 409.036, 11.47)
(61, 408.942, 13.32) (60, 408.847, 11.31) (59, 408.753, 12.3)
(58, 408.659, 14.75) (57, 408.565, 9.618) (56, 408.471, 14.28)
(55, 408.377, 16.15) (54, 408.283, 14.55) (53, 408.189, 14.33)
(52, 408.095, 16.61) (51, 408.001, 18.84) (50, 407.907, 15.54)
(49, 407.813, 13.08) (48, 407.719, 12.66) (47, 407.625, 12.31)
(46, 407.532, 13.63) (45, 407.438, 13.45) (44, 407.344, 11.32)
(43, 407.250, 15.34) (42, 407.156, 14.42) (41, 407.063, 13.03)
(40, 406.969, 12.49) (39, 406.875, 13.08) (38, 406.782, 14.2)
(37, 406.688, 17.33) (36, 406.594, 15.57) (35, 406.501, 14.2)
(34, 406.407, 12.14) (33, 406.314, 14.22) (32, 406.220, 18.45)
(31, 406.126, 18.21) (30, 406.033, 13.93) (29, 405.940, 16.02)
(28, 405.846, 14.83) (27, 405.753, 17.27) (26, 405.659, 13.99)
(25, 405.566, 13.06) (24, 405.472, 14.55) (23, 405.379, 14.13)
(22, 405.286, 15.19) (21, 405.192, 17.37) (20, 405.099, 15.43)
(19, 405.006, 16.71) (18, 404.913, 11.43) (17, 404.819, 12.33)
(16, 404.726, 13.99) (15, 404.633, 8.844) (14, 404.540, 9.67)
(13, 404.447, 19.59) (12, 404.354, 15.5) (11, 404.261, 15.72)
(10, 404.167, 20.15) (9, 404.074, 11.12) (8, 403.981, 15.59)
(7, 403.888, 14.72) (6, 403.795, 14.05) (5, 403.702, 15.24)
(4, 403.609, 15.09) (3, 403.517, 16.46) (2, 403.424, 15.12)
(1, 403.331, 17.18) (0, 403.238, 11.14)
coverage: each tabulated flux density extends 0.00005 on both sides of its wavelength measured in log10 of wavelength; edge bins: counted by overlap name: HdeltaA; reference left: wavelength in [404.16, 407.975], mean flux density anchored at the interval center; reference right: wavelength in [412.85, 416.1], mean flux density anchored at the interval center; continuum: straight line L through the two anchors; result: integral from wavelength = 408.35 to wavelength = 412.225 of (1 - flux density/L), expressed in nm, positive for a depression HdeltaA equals 0.334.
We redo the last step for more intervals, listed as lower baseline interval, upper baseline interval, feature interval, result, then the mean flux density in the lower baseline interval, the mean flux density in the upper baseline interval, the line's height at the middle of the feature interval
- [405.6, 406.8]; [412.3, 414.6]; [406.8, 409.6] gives 0.26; 15.4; 14.7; 15.2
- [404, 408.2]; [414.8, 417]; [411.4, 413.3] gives 0.09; 14.6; 15.1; 14.9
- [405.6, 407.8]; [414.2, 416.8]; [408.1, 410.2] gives 0.17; 14.4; 15.2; 14.6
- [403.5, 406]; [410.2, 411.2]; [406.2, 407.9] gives 0.01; 14.7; 12.9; 14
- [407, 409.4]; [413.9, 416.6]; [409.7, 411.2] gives 0.13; 13.9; 15.3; 14.3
